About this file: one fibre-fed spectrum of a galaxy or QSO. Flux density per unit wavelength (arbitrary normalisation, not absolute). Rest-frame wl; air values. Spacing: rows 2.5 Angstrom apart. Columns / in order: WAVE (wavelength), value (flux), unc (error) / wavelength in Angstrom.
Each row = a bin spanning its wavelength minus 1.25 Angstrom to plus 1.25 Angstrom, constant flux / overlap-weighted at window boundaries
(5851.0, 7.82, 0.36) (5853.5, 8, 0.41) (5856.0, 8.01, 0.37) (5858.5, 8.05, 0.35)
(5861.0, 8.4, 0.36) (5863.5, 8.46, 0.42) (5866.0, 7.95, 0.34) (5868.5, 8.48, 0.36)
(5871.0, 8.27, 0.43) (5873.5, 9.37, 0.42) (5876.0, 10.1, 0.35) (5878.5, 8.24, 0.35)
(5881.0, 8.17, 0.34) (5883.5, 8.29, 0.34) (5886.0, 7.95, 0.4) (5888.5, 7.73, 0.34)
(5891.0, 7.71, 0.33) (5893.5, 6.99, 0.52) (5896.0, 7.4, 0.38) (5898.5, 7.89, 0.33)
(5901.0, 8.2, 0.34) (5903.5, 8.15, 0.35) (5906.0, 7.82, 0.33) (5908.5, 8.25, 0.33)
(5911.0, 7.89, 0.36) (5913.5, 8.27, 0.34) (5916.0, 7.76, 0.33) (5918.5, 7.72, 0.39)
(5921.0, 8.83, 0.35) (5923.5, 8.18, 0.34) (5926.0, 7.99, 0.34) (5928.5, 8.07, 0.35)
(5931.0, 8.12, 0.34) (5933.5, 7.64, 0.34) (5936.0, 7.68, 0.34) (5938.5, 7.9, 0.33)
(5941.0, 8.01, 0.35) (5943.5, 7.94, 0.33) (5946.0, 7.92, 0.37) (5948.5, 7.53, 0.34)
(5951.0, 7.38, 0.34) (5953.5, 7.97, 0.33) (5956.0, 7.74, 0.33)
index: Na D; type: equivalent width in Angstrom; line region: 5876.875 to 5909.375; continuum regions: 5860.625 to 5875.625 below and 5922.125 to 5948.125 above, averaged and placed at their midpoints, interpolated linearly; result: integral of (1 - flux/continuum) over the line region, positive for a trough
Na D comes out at 1.6 Angstrom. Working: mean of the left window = 8.59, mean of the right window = 7.94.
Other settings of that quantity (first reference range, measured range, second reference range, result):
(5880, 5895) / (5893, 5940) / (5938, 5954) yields -0.9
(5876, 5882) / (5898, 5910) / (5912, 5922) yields 0.3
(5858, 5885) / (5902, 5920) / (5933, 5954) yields 0.3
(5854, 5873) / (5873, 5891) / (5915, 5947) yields -0.6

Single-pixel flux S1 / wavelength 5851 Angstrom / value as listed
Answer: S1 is 7.82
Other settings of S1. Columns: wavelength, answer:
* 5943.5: 7.94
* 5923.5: 8.18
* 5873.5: 9.37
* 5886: 7.95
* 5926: 7.99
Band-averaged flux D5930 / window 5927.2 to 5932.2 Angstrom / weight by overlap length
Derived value 8.09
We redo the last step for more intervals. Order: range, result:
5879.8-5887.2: 8.14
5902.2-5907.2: 7.99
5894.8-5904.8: 7.91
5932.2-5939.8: 7.74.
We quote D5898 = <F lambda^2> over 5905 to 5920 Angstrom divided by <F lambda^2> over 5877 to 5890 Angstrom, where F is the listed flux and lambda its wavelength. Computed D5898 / 0.99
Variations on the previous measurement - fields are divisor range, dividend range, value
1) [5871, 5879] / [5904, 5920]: 0.88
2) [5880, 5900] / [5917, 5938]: 1.05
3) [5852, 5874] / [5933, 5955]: 0.96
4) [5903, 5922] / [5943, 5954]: 0.97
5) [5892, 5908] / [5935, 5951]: 1.02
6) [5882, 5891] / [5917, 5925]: 1.05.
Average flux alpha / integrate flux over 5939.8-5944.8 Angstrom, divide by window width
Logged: 7.97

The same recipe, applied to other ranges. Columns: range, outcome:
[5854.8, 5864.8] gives 8.23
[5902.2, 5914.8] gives 8.08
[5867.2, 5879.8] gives 8.89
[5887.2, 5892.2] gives 7.72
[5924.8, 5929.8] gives 8.03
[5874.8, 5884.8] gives 8.69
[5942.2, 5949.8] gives 7.8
